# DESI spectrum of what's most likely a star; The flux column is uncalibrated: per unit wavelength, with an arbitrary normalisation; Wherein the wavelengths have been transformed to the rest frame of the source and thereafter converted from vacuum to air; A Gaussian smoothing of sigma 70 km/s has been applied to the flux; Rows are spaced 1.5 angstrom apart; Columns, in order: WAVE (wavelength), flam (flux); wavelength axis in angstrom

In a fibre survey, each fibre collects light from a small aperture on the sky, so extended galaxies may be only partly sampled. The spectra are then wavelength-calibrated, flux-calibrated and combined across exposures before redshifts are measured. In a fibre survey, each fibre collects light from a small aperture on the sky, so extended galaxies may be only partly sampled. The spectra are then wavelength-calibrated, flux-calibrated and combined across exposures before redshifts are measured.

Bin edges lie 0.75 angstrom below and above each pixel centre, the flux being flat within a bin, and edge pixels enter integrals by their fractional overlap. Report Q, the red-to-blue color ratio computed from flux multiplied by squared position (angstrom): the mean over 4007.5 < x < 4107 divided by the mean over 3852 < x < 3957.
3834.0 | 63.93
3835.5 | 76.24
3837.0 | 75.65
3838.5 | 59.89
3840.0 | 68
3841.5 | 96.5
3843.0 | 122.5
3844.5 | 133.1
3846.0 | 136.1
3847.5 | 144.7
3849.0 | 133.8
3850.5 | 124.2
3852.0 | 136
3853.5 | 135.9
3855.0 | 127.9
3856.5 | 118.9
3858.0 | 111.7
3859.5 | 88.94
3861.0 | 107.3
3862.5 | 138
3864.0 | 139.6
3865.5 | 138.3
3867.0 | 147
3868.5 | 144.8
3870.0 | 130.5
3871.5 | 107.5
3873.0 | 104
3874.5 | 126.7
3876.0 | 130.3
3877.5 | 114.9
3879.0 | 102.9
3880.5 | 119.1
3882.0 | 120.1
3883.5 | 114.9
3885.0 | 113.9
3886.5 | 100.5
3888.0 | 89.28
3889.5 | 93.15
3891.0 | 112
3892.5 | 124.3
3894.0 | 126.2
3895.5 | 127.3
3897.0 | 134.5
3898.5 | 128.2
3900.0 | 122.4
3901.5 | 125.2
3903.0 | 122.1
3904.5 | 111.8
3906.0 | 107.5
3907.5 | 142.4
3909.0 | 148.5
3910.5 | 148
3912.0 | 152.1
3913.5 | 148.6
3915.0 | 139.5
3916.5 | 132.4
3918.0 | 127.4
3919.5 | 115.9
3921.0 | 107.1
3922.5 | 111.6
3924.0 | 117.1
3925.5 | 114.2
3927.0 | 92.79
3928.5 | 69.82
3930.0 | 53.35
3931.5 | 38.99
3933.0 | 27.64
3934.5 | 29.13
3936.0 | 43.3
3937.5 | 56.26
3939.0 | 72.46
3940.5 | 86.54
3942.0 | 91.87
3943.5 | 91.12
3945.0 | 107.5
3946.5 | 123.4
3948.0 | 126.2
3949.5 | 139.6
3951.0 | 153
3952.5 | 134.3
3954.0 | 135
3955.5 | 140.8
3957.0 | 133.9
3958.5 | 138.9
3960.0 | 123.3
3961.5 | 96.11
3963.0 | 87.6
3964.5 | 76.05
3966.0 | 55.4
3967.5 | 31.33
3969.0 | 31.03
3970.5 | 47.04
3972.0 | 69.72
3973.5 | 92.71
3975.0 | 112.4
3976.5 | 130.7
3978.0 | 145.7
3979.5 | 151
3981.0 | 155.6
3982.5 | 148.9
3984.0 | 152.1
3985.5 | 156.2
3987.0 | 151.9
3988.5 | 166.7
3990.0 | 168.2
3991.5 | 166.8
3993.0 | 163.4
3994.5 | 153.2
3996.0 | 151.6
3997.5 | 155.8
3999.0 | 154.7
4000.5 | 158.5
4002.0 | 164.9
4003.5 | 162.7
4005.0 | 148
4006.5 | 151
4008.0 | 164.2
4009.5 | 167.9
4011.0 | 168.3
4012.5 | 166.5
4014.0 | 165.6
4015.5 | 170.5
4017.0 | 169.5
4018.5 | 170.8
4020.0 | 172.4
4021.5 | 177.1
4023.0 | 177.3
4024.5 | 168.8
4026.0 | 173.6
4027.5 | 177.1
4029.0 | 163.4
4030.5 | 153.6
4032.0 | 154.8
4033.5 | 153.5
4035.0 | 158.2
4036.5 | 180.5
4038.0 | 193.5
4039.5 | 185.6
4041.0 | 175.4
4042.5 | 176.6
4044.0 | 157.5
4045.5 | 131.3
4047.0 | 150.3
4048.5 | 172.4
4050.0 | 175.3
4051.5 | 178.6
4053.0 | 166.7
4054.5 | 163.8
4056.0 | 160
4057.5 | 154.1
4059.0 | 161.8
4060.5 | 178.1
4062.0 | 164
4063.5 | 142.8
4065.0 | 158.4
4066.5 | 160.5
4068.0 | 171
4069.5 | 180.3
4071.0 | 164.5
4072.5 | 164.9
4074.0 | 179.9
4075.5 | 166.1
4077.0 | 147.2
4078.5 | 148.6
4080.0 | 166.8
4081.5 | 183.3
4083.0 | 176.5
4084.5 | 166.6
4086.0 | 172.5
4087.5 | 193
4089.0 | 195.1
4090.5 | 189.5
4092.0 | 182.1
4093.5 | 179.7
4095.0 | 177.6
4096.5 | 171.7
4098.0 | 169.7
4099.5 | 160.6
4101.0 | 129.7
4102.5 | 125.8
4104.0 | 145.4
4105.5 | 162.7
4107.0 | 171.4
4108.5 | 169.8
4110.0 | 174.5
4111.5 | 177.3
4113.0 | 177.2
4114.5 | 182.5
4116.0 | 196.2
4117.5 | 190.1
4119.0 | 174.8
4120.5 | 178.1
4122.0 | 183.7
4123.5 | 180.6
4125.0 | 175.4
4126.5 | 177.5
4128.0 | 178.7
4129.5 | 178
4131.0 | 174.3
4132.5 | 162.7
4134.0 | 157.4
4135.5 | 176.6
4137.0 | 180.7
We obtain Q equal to 1.59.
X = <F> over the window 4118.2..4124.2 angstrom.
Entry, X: 179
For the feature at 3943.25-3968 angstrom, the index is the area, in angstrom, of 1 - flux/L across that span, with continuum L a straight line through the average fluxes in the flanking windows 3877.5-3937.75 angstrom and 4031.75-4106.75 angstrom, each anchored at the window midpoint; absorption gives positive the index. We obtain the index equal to 2.5 angstrom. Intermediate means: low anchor 108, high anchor 167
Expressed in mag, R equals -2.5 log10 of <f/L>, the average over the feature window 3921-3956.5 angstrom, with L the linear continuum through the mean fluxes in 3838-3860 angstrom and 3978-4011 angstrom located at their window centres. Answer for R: 0.45 mag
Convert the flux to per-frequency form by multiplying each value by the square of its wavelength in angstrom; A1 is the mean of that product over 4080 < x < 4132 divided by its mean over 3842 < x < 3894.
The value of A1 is 1.6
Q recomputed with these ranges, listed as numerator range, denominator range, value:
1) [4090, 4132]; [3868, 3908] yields 1.63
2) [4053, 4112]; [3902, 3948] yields 1.78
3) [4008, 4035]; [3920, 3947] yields 2.20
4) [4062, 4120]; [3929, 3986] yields 1.82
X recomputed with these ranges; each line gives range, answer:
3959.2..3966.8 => 87.7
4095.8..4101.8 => 158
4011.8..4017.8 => 168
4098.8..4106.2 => 145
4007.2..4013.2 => 167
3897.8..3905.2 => 122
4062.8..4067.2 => 154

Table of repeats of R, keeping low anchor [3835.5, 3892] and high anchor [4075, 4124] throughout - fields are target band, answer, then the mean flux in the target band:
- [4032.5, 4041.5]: -0.111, 174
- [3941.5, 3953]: 0.123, 121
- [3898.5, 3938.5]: 0.223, 104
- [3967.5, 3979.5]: 0.497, 90.1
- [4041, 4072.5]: -0.014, 164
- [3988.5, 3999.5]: -0.092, 160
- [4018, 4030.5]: -0.117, 171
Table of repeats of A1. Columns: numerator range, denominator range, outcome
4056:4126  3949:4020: 1.31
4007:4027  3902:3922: 1.37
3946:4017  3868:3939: 1.28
